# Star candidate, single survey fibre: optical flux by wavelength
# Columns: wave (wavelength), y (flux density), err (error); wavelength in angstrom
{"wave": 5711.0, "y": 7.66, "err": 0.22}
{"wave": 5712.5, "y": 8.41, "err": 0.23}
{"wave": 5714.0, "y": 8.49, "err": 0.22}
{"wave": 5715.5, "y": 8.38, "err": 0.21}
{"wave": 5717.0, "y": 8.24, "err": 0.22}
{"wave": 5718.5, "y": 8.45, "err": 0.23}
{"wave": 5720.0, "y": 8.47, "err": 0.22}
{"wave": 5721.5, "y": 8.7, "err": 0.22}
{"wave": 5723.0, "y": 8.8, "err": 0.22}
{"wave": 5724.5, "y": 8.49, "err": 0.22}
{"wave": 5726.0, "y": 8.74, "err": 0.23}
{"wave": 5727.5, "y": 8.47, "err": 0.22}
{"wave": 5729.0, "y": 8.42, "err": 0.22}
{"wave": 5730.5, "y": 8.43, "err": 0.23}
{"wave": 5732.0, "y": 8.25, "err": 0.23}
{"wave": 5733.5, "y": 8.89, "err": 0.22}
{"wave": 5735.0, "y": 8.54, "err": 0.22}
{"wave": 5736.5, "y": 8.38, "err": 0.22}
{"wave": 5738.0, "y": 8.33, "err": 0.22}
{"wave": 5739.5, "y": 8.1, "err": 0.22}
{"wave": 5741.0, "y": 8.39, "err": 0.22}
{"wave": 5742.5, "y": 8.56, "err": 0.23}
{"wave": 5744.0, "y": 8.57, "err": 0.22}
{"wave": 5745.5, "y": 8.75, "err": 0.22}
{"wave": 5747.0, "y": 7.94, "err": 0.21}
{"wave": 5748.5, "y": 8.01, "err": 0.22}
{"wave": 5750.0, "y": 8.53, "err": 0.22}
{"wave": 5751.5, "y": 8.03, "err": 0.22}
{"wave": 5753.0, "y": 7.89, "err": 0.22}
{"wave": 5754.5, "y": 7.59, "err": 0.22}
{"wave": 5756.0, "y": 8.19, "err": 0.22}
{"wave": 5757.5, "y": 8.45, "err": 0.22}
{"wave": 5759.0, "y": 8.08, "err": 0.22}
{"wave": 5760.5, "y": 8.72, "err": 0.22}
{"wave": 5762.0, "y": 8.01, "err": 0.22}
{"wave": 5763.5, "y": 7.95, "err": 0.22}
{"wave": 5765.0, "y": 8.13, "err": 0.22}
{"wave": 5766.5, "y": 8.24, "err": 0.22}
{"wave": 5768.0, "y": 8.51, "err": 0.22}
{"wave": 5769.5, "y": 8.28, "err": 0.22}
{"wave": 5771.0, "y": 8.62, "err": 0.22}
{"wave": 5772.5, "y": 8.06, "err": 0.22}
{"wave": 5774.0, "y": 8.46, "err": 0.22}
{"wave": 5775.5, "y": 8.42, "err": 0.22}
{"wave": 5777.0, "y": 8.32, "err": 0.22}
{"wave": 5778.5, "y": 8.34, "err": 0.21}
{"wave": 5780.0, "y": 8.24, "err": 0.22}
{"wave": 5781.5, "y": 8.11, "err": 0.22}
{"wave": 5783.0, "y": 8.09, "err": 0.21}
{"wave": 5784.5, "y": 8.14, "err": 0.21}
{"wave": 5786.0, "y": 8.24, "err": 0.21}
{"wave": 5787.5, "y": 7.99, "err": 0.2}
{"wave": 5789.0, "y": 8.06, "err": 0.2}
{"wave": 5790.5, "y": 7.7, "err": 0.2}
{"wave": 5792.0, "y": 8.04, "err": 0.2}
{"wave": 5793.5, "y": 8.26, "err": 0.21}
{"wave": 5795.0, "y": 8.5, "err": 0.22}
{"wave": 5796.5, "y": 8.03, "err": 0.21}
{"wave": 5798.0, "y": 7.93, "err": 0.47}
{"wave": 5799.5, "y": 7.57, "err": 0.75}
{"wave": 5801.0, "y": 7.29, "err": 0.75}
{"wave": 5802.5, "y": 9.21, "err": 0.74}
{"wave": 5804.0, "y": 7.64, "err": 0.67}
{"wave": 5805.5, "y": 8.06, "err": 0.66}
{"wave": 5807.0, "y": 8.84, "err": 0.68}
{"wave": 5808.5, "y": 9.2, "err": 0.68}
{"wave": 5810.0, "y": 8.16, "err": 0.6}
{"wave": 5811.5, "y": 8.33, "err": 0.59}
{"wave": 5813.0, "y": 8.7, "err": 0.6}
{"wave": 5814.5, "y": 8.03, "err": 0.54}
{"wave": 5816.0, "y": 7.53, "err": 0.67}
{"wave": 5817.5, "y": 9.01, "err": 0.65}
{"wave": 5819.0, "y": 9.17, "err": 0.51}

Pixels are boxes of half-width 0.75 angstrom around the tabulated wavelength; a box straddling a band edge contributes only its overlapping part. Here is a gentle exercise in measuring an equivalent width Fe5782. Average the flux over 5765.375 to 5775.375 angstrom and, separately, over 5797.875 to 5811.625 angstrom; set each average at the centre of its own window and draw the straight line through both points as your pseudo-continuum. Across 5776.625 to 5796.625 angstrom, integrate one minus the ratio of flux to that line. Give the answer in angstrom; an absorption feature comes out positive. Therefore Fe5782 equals 0.36 angstrom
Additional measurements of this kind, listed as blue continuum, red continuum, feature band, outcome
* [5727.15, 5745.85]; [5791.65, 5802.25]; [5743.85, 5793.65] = 0.1 angstrom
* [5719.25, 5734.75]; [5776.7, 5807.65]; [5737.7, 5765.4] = 0.6 angstrom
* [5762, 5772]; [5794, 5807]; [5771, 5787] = -0.1 angstrom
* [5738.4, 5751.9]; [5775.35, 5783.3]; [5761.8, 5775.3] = 0.0 angstrom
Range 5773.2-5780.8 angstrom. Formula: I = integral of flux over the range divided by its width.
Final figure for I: 8.35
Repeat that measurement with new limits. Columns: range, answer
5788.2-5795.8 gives 8.11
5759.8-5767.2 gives 8.21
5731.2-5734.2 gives 8.56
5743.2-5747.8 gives 8.42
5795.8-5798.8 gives 7.97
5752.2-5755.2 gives 7.75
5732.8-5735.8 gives 8.71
